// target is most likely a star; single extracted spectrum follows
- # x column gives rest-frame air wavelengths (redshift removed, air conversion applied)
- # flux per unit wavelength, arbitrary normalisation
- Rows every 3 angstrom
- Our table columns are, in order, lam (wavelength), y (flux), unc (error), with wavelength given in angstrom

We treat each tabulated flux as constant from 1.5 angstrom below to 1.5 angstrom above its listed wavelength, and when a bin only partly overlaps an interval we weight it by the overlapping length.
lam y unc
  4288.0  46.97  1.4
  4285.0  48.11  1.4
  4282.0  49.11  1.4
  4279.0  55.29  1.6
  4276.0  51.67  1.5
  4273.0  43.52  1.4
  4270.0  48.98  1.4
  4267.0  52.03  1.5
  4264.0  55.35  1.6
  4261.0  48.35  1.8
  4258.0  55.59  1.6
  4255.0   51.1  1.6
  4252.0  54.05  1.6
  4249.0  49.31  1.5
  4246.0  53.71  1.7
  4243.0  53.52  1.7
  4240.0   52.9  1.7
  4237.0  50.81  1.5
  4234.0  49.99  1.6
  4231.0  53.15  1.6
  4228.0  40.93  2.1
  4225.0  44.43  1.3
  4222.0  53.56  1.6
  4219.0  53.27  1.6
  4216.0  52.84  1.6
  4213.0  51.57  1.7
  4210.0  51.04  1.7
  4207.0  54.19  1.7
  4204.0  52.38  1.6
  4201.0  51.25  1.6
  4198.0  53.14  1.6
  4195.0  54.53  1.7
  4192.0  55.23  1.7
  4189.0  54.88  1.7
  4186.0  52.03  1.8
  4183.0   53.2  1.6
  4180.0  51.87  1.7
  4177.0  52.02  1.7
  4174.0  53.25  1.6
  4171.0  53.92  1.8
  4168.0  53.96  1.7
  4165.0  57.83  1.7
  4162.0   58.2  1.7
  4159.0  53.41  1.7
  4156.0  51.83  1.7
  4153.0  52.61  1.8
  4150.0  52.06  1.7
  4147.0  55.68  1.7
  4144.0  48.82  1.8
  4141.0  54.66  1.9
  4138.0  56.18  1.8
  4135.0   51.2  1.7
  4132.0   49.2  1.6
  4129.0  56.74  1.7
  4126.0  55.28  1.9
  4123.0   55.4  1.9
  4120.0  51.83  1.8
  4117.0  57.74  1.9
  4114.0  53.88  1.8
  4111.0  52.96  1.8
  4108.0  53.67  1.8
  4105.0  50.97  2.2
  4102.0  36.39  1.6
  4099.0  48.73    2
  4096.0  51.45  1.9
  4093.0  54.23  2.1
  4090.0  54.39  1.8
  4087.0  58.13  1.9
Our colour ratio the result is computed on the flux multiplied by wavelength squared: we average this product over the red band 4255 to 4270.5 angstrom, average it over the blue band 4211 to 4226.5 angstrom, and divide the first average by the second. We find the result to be 1.04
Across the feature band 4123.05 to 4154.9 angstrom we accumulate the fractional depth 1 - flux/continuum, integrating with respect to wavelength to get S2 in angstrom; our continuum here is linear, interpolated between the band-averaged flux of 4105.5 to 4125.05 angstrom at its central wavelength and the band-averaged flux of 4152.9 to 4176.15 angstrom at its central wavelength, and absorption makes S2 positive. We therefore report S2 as 0.5 angstrom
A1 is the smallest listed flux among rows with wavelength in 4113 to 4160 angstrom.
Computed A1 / 48.82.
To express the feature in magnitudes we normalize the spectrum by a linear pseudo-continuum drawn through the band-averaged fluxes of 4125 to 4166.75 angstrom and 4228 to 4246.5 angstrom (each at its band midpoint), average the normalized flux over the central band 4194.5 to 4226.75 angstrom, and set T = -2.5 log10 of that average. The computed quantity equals 0.005 mag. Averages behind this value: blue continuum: 53.8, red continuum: 51.3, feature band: 51.9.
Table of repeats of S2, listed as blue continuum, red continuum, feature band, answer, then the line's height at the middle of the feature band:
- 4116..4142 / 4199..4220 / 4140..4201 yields -0.41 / 53.2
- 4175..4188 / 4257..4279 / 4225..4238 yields 0.87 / 51.6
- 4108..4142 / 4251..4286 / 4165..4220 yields -0.51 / 52.7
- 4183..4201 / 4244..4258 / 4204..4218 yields 0.22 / 53.3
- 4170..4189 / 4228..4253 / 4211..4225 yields 0.04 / 52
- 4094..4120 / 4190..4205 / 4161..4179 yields -0.71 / 52.6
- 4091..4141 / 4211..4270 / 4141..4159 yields -0.15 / 52.1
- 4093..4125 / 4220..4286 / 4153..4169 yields -1.13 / 51.2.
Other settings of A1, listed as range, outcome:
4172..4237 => 40.93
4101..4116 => 36.39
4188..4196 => 54.53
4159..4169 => 53.41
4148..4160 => 51.83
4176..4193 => 51.87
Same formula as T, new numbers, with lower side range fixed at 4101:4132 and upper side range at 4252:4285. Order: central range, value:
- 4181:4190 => -0.03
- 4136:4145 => -0.02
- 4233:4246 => -0.01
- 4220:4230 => 0.10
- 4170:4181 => -0.02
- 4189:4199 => -0.05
